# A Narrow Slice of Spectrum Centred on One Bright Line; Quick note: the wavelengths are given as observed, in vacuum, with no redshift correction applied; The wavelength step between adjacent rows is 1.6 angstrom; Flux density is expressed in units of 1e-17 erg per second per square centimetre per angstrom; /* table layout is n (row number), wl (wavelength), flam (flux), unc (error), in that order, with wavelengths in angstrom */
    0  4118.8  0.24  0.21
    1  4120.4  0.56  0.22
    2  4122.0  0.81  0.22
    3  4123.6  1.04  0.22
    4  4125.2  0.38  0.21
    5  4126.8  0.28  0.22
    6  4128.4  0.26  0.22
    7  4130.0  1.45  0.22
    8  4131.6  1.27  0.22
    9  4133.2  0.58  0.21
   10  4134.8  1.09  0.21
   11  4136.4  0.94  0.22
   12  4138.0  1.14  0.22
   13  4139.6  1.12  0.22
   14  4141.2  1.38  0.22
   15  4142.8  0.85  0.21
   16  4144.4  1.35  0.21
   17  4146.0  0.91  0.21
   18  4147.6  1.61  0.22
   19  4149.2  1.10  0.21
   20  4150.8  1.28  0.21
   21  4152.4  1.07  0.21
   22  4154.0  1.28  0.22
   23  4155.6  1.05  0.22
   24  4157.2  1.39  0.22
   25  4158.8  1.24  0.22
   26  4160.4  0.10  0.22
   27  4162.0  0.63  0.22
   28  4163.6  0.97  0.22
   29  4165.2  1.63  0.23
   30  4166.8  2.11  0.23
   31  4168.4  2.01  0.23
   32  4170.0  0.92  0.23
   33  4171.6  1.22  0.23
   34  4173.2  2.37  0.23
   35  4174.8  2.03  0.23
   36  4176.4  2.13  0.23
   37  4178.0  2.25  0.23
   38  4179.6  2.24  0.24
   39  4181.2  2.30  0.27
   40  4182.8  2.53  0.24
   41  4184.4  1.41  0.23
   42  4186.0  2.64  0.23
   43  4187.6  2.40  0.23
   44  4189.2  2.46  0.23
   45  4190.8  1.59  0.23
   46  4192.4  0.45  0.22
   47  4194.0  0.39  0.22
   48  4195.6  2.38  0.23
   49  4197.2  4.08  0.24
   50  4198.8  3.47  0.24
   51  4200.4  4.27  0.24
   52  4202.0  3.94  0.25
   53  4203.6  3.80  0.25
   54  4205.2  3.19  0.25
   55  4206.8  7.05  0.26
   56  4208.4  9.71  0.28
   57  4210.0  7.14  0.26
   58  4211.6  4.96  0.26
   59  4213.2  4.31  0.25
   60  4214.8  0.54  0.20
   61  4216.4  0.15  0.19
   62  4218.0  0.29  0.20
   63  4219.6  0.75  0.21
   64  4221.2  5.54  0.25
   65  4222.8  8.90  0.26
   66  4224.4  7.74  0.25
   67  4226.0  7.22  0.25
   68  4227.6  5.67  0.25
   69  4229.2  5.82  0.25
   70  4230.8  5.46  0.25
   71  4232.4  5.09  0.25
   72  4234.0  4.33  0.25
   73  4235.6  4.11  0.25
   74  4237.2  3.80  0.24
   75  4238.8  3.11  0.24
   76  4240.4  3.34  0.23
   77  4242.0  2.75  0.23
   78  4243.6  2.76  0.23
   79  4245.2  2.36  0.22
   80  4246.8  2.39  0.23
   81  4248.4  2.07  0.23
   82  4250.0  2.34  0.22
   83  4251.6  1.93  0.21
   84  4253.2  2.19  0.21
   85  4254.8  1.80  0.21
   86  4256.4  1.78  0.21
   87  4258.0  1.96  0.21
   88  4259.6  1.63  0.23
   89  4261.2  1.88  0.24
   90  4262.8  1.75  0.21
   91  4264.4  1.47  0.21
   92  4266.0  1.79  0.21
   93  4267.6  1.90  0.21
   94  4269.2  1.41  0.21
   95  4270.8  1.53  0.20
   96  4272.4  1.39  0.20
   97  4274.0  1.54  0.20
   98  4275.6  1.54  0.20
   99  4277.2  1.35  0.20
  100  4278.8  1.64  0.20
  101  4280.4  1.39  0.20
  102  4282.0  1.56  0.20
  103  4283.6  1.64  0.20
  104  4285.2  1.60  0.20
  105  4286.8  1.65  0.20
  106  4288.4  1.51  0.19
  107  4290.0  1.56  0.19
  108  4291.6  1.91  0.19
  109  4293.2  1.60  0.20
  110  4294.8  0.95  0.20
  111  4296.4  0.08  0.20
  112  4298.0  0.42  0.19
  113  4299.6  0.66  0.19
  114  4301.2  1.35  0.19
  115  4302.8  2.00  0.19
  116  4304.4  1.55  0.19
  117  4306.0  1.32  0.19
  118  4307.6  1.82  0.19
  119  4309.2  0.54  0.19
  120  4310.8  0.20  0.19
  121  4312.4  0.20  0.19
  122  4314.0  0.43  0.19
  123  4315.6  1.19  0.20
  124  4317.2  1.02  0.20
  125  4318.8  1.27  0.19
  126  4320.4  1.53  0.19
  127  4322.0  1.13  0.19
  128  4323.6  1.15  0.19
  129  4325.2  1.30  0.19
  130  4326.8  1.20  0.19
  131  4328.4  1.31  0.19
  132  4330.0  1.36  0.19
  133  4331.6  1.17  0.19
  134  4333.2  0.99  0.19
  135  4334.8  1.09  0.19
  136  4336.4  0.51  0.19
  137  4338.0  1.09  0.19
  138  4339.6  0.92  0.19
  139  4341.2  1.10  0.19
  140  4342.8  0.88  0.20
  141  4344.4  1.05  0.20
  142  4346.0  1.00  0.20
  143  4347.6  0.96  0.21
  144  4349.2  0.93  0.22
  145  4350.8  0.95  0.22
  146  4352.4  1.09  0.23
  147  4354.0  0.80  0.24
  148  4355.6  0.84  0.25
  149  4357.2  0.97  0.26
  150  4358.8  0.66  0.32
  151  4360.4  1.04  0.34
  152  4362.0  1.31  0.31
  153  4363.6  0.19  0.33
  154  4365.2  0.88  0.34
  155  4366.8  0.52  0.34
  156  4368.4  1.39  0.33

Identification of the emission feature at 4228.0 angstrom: Lyman alpha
